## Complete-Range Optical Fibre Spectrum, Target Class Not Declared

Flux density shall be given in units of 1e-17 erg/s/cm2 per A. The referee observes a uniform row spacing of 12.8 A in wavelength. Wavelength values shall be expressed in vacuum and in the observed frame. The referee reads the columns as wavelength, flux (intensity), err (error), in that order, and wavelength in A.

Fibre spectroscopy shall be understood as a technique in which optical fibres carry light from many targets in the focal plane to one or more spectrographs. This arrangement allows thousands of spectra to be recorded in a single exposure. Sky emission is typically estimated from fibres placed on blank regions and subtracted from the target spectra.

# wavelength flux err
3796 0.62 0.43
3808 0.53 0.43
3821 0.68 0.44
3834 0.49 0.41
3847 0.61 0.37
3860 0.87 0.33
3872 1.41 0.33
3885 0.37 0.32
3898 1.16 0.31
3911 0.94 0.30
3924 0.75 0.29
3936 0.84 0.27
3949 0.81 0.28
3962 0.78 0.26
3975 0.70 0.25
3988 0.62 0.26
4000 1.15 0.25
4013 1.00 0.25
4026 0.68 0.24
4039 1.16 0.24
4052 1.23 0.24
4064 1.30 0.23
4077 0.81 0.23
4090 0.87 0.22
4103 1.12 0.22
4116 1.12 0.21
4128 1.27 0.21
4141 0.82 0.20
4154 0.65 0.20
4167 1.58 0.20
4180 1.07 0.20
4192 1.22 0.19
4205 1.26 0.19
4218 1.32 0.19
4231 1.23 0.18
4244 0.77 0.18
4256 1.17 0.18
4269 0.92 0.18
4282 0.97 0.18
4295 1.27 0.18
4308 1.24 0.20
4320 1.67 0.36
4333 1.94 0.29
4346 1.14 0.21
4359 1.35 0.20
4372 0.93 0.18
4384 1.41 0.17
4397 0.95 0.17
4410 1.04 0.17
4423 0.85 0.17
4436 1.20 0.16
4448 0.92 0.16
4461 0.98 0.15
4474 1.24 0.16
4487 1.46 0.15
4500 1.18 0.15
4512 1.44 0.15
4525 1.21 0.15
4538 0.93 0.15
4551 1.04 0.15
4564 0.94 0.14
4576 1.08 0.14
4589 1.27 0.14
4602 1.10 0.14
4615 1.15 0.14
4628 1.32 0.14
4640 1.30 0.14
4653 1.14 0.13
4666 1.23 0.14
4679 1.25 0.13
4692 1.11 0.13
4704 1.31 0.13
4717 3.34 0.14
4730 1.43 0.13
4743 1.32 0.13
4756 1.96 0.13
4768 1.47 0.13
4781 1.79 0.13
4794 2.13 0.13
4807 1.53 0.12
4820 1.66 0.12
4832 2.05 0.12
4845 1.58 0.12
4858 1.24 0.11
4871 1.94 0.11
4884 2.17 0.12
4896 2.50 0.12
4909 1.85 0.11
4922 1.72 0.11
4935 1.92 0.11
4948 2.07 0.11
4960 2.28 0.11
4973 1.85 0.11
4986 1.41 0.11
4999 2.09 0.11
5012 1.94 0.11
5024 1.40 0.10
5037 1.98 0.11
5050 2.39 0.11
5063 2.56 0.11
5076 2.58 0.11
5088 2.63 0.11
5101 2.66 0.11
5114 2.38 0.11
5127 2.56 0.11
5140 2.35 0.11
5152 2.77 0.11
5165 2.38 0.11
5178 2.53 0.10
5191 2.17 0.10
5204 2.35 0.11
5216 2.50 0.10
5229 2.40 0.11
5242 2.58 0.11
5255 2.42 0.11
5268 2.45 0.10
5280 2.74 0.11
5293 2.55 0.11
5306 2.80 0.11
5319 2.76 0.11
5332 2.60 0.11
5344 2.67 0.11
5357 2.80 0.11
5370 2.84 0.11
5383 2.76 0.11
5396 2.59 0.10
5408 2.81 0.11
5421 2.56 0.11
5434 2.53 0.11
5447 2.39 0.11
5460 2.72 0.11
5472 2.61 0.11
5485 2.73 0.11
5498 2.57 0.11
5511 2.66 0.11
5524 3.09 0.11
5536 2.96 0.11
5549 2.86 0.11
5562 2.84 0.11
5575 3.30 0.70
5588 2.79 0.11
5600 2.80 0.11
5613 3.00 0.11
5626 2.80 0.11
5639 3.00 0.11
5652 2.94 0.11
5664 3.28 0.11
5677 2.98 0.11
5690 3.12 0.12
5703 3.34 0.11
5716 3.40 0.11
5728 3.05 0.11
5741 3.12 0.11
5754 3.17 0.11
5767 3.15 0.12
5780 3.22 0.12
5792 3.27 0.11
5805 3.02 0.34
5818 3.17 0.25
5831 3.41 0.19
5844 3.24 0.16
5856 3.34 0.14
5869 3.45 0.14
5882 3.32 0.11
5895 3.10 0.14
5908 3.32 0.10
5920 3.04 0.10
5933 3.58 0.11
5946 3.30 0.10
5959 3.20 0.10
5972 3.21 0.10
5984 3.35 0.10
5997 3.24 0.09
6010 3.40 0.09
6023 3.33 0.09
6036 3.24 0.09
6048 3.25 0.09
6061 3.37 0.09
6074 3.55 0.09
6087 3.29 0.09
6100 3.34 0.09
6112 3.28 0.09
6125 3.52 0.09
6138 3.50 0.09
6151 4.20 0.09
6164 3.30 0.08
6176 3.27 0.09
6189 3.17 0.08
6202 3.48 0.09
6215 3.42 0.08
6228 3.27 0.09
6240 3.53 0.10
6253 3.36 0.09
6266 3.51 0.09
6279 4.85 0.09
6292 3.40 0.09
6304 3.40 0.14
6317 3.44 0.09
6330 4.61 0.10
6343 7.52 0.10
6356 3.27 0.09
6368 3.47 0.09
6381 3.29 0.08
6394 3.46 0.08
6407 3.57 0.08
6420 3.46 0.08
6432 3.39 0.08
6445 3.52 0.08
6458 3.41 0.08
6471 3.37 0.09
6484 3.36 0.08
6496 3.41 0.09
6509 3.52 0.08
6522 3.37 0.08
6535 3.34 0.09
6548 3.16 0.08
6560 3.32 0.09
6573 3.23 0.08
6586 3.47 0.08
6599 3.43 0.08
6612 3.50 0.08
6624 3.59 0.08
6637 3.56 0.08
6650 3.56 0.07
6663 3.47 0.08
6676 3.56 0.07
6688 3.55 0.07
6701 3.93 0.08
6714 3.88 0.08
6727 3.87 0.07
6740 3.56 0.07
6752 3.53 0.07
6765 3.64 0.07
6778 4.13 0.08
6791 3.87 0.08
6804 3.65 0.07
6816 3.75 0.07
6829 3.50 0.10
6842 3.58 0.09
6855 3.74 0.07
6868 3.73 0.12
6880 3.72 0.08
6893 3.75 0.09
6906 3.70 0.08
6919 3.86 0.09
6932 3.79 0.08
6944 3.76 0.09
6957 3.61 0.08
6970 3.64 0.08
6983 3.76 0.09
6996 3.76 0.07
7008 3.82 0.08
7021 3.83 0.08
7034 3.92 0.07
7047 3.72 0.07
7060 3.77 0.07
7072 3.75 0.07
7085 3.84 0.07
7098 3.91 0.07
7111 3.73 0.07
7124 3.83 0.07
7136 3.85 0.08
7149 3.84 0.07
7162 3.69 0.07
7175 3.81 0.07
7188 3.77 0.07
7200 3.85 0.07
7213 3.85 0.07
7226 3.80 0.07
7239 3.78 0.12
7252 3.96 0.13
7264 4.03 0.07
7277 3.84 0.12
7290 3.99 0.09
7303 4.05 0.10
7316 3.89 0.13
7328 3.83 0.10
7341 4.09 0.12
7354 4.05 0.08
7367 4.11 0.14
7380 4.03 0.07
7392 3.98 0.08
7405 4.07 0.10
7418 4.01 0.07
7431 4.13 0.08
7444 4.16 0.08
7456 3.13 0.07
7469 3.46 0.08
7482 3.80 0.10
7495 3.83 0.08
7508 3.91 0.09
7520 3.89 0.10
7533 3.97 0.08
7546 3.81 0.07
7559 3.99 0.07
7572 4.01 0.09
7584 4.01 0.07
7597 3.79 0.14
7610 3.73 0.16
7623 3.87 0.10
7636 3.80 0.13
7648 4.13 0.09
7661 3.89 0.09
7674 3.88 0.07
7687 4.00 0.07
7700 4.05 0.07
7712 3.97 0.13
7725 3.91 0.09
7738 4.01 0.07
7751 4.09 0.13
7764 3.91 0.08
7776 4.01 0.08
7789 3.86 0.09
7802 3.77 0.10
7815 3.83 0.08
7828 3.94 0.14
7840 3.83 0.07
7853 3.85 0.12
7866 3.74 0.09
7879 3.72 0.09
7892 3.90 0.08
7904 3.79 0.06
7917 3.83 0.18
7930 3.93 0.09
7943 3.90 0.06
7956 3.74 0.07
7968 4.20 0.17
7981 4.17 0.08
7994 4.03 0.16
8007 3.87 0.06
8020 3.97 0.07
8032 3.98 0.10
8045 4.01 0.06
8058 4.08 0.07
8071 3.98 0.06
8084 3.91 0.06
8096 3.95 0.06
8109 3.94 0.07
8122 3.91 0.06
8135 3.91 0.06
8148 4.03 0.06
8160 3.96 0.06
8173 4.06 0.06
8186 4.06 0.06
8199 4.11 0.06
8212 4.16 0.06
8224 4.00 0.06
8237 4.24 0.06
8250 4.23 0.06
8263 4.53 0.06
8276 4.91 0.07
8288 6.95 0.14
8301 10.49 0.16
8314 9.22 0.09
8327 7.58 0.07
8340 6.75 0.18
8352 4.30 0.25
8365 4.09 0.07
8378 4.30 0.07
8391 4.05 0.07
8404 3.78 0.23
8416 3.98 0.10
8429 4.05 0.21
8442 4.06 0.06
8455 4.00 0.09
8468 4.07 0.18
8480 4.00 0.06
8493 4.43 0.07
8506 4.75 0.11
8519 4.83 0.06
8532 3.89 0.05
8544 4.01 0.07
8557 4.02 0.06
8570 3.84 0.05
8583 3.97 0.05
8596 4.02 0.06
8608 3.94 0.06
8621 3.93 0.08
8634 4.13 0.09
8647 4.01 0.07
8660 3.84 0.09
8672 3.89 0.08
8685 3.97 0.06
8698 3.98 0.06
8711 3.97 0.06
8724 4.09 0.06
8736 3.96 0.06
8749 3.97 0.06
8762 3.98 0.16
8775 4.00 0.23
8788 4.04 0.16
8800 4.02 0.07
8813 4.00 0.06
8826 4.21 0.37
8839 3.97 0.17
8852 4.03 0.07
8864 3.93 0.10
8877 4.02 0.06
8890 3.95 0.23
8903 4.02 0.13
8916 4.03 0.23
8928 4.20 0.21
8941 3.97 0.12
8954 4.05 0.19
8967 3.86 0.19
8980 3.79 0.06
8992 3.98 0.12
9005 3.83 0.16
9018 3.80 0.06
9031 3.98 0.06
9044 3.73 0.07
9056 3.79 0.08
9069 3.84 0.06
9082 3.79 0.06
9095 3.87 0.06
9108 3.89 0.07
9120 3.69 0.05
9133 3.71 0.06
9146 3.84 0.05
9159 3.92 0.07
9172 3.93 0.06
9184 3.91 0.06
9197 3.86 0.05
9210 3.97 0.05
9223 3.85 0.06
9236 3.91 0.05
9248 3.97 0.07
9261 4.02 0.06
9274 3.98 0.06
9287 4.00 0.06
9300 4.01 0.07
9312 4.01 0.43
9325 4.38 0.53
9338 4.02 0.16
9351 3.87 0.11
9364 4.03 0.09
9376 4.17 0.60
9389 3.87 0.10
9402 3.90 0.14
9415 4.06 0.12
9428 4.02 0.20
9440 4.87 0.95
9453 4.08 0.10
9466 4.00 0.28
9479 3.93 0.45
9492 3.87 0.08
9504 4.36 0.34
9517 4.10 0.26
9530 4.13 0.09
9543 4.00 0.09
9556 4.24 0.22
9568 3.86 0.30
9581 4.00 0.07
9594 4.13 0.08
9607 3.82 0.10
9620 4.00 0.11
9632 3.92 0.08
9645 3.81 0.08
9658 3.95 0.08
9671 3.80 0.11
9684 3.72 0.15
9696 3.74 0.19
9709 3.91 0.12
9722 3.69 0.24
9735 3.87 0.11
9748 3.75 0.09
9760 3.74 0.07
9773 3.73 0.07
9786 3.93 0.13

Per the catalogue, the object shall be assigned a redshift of 0.265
